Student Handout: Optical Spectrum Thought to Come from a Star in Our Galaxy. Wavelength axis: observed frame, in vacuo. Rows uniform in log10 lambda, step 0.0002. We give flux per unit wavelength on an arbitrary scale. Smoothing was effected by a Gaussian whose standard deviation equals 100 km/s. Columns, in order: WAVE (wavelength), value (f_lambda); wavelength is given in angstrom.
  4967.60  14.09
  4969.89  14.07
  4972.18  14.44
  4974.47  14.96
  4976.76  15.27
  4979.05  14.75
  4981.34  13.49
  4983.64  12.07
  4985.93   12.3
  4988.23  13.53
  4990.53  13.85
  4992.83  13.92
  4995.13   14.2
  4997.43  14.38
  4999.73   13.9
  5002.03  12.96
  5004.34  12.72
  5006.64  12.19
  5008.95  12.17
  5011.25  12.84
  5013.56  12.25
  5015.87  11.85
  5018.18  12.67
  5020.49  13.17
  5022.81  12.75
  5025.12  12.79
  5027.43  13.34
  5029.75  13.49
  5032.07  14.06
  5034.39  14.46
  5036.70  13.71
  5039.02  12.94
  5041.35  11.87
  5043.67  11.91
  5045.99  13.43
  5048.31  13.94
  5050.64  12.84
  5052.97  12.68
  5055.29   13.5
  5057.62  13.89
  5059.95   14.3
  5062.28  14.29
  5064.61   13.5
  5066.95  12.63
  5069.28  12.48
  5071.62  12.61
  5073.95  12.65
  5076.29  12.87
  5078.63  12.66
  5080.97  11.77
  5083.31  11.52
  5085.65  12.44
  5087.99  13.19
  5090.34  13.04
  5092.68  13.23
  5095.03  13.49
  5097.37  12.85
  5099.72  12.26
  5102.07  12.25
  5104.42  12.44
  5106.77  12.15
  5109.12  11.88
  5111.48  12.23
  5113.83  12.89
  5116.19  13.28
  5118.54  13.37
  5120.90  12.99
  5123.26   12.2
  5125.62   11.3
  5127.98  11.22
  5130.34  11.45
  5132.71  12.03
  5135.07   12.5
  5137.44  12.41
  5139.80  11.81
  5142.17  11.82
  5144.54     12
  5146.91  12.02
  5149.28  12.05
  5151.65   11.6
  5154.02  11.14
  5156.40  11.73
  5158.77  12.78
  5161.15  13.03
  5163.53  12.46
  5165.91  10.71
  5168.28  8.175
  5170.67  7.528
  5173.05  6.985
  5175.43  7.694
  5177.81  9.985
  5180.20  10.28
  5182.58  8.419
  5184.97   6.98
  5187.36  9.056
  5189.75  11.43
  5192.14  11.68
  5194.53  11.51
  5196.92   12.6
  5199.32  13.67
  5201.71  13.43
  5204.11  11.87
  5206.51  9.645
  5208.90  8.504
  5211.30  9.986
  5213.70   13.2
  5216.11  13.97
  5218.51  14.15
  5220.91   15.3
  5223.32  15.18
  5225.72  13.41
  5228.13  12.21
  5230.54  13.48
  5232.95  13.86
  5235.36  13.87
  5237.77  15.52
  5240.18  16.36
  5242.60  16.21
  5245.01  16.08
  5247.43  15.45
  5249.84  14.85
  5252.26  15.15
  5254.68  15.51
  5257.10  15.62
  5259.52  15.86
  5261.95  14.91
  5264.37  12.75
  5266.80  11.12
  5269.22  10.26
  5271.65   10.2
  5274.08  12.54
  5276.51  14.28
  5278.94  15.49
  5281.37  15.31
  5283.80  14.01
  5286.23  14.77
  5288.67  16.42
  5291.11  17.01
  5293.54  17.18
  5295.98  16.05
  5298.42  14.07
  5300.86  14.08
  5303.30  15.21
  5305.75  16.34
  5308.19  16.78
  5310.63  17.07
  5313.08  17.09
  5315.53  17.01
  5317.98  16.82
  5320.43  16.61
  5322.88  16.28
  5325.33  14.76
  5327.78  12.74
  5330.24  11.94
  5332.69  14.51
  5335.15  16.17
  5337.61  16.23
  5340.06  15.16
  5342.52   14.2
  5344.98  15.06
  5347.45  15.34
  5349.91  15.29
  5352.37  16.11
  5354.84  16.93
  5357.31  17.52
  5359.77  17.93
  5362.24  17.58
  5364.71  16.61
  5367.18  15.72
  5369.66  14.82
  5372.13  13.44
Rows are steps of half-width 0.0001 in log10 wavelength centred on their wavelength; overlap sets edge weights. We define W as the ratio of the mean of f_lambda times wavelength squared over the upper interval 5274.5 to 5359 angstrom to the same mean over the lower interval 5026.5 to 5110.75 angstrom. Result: 1.32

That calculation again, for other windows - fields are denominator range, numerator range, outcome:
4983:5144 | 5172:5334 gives 1.15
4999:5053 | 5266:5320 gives 1.29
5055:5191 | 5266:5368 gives 1.40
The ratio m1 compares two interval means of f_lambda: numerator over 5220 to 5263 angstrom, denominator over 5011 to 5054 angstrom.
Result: 1.15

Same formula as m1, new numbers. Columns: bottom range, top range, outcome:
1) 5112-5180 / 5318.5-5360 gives 1.35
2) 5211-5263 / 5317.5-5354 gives 1.03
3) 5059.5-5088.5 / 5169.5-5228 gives 0.87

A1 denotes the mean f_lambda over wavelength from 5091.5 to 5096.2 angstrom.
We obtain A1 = 13.4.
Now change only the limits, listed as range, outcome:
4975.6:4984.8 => 13.9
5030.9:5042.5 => 13.4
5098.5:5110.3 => 12.2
